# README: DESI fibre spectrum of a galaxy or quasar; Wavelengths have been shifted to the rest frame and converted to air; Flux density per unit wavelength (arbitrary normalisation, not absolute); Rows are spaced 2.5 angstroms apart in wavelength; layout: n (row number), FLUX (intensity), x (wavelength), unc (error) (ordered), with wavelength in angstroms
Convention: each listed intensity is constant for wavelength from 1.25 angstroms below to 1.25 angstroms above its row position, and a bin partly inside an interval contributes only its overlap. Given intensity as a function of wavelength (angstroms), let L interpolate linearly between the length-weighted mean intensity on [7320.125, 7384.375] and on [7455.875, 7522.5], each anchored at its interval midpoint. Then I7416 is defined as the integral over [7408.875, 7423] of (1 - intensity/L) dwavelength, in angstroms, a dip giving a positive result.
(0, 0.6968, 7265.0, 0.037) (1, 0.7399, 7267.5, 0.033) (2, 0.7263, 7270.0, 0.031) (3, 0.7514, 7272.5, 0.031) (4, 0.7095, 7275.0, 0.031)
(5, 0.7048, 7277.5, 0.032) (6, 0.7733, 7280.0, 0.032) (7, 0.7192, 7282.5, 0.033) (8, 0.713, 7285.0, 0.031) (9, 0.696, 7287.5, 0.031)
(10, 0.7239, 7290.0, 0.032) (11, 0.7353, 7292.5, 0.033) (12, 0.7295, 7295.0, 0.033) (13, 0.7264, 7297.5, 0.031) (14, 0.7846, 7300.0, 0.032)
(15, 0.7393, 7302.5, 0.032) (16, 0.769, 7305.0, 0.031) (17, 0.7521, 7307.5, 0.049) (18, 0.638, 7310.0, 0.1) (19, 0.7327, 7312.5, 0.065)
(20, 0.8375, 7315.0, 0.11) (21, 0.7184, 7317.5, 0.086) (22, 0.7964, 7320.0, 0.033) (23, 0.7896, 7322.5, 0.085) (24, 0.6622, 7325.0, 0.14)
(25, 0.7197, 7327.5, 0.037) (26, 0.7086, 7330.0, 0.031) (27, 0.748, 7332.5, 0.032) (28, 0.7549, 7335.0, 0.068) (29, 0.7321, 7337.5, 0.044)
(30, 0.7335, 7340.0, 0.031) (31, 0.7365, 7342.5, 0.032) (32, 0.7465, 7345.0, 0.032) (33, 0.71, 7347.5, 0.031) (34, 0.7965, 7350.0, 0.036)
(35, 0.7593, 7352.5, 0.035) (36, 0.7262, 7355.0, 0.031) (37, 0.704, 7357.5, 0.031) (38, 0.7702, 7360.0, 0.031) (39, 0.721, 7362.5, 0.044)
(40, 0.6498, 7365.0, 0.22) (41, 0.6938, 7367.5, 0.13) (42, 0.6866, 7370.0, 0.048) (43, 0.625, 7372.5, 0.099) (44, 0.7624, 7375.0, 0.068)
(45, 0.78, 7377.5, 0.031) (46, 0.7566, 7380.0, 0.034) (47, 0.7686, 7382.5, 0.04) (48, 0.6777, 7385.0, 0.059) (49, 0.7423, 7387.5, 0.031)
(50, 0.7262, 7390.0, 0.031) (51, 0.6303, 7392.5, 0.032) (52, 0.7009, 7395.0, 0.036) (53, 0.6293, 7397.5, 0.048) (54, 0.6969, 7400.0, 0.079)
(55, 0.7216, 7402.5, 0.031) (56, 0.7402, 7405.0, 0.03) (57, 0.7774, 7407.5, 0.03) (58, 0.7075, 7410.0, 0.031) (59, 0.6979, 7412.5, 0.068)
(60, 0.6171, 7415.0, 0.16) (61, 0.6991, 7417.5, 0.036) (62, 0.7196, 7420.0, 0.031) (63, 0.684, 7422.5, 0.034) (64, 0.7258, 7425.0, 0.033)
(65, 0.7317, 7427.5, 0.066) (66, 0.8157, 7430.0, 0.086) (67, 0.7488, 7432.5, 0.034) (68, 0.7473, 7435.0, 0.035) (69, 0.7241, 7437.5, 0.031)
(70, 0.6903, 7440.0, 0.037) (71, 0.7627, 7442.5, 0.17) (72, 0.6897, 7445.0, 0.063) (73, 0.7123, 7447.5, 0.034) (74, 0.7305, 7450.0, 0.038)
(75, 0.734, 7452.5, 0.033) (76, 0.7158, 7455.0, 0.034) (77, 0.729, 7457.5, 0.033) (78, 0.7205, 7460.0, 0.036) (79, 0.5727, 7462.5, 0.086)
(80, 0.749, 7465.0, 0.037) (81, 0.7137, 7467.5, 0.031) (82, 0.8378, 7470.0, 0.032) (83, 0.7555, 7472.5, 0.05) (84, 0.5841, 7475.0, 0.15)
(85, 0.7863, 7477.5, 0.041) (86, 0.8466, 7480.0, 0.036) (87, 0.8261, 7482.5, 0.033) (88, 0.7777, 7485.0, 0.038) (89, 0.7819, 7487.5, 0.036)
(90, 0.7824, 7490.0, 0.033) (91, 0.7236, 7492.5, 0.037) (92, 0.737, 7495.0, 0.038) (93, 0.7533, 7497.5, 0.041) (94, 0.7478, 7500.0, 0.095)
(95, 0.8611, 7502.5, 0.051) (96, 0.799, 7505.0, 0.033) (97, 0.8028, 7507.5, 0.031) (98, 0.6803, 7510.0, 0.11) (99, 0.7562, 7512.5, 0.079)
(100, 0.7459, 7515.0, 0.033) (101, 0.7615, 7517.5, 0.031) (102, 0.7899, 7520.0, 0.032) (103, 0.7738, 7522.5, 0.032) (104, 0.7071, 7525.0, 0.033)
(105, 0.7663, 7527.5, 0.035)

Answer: 1.0 angstroms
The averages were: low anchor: 0.73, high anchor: 0.755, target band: 0.688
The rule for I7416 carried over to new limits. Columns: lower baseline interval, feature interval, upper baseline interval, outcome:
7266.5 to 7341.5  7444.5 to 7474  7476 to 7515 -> 1.8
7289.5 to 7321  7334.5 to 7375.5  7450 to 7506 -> 1.3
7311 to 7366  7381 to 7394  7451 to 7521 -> 0.6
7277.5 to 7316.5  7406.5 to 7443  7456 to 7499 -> 1.0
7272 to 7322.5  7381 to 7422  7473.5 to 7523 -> 2.7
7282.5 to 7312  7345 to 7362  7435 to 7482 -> -0.4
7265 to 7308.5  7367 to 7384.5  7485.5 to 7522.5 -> 0.5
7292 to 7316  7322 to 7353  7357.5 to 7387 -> -0.2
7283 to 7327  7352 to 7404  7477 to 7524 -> 2.8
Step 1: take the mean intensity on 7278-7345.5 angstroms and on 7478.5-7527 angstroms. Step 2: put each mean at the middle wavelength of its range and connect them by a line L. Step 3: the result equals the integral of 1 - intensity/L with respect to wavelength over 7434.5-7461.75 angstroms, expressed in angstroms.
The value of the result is 1.5 angstroms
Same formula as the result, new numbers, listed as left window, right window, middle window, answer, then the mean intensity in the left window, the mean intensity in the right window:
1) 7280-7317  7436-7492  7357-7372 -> 0.74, 0.736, 0.737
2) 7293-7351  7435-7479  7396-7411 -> 0.33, 0.742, 0.72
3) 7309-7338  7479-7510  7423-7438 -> 0.36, 0.737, 0.782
